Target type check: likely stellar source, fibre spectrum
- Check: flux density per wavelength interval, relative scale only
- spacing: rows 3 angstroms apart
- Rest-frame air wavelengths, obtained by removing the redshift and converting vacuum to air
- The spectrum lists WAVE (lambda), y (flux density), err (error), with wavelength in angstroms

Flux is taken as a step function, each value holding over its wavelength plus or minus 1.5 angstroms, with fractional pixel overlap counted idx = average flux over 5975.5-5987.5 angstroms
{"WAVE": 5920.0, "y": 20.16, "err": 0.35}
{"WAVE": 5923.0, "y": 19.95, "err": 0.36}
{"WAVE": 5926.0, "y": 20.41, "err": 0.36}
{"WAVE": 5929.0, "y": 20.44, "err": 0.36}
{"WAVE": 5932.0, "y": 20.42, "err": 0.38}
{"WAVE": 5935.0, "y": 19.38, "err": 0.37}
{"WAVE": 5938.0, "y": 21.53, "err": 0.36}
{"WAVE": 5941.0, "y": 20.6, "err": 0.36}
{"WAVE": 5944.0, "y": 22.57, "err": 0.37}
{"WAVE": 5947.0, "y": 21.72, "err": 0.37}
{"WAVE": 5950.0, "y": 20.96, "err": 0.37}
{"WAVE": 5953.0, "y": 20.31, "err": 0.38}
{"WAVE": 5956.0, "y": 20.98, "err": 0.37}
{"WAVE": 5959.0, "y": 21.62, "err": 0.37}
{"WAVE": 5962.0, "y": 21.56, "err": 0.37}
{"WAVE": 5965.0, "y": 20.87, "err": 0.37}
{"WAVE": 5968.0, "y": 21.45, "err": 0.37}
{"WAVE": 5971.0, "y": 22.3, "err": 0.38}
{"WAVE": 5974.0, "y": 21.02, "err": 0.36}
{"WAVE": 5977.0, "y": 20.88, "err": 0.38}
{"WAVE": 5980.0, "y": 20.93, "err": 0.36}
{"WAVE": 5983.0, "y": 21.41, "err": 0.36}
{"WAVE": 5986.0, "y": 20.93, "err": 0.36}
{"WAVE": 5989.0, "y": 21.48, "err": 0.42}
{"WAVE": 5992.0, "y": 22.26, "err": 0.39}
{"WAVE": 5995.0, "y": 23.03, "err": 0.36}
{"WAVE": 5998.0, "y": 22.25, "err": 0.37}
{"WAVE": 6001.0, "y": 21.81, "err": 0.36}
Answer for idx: 21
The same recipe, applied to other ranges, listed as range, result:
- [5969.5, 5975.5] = 21.7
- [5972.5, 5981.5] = 20.9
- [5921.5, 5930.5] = 20.3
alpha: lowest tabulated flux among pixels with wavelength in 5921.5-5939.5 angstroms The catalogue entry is 19.38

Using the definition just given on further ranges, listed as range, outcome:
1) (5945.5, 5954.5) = 20.31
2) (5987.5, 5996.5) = 21.48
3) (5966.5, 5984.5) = 20.88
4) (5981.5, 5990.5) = 20.93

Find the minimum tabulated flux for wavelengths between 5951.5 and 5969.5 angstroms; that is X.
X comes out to 20.31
